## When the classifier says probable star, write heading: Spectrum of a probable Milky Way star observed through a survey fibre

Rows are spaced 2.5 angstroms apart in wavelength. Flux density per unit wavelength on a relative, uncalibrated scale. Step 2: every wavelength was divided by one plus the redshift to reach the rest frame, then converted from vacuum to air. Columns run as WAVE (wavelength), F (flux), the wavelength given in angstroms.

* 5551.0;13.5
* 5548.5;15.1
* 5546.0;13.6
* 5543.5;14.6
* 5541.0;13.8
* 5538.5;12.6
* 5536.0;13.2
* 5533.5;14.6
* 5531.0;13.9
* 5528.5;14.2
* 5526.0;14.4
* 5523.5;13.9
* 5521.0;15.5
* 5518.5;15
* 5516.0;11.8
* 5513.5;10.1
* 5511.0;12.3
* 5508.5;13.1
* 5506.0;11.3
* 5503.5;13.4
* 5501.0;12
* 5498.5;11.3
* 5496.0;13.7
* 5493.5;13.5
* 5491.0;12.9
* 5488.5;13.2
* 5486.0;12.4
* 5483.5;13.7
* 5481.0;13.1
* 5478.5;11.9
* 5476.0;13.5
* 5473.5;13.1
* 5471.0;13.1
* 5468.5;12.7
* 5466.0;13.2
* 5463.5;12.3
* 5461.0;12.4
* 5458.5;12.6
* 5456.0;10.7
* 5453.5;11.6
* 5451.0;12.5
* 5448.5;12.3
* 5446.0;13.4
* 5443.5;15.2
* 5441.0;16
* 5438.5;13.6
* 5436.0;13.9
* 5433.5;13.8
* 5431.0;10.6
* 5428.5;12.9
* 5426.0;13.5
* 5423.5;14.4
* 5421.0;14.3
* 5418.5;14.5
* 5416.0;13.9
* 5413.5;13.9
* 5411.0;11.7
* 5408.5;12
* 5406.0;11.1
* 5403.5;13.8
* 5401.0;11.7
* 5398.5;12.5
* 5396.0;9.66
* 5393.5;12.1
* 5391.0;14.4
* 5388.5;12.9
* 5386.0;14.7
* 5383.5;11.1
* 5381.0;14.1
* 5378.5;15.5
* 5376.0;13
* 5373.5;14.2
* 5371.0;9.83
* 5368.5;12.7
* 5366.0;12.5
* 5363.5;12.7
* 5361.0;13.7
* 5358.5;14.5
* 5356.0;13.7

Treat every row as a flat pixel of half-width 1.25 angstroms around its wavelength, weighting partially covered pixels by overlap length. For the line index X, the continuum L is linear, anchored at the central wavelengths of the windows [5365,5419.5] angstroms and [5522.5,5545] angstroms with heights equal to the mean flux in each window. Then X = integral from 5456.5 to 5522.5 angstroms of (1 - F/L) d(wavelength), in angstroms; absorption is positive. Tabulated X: 3.7 angstroms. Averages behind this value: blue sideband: 12.8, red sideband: 13.9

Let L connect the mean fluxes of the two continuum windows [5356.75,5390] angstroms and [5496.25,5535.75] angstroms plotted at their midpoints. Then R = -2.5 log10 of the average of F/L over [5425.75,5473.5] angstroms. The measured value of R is 0.02 mag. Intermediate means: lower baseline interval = 13.2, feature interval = 13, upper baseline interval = 13.1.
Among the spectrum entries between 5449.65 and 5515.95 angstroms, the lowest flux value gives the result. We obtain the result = 10.1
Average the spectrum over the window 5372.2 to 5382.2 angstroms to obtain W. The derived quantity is 14.2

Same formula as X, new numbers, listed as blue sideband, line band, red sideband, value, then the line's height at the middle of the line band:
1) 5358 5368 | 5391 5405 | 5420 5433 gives 1.09 angstroms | 13.2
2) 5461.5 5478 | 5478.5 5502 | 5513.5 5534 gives 0.81 angstroms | 13.3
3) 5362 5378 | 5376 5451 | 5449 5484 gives -3.53 angstroms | 12.6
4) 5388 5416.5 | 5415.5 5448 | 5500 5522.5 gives -3.38 angstroms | 12.5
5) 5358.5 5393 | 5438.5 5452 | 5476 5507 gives -0.99 angstroms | 12.9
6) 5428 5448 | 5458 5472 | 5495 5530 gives 0.73 angstroms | 13.4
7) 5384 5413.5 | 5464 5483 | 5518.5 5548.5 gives 0.60 angstroms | 13.4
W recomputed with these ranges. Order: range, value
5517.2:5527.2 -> 14.7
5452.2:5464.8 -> 11.9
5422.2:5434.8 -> 13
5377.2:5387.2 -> 13.8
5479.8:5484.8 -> 13.4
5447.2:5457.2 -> 11.8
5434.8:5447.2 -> 14.4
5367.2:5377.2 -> 12.4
